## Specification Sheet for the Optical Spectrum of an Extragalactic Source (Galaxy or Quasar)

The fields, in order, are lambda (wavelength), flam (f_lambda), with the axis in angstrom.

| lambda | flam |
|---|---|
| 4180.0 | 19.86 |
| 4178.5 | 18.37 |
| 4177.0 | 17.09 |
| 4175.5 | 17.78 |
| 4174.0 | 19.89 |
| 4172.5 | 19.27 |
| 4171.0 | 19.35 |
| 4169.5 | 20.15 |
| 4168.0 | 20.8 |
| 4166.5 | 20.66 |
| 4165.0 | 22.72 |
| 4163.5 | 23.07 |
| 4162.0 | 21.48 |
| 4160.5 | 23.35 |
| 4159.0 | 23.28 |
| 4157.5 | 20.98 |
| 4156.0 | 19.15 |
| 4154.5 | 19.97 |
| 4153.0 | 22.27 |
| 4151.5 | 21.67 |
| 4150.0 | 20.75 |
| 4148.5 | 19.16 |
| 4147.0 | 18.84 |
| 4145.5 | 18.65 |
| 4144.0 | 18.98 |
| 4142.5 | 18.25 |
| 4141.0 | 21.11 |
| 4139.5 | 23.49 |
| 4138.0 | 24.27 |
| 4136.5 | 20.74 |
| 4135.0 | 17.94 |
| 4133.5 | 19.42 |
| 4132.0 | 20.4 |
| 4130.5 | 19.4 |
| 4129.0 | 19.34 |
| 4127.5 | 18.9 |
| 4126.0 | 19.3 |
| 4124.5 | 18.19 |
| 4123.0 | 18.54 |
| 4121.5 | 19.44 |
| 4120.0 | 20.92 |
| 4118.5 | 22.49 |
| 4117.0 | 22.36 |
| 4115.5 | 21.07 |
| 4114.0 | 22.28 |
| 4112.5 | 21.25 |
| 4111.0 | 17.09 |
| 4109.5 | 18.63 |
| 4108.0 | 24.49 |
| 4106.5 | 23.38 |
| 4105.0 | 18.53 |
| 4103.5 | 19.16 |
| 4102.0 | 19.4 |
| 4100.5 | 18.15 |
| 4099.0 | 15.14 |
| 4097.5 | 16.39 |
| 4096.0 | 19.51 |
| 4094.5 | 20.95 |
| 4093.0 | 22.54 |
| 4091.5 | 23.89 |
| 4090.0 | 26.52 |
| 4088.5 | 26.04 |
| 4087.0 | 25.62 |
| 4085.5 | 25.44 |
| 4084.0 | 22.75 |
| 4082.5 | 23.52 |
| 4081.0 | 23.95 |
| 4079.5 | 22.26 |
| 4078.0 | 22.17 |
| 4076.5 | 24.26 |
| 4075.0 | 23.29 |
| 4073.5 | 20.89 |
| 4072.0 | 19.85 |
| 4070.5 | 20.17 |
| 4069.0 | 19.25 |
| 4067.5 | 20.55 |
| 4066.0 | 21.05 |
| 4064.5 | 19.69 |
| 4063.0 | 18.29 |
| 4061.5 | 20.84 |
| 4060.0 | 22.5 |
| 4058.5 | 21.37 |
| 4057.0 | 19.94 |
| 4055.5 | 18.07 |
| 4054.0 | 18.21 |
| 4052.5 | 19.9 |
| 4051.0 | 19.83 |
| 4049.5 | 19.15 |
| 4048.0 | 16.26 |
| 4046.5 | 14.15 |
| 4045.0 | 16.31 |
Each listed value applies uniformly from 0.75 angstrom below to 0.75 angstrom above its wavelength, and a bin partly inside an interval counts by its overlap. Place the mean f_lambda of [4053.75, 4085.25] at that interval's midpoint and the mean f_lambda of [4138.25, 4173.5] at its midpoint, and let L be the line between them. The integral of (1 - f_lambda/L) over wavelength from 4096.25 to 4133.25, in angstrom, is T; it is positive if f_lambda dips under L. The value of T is 2.2 angstrom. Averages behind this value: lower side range 21.2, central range 19.8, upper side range 20.8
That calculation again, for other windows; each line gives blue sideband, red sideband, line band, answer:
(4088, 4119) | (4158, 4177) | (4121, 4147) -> 1.4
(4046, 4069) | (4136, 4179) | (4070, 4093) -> -4.4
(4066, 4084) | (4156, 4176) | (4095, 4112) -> 1.9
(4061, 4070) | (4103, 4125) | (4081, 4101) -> -1.9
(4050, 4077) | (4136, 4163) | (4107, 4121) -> -0.3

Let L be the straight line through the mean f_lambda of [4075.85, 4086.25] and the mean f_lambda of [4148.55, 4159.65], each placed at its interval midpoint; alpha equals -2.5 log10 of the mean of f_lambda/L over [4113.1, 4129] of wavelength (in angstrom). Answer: 0.09 mag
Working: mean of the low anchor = 23.5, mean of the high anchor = 21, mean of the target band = 20.3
